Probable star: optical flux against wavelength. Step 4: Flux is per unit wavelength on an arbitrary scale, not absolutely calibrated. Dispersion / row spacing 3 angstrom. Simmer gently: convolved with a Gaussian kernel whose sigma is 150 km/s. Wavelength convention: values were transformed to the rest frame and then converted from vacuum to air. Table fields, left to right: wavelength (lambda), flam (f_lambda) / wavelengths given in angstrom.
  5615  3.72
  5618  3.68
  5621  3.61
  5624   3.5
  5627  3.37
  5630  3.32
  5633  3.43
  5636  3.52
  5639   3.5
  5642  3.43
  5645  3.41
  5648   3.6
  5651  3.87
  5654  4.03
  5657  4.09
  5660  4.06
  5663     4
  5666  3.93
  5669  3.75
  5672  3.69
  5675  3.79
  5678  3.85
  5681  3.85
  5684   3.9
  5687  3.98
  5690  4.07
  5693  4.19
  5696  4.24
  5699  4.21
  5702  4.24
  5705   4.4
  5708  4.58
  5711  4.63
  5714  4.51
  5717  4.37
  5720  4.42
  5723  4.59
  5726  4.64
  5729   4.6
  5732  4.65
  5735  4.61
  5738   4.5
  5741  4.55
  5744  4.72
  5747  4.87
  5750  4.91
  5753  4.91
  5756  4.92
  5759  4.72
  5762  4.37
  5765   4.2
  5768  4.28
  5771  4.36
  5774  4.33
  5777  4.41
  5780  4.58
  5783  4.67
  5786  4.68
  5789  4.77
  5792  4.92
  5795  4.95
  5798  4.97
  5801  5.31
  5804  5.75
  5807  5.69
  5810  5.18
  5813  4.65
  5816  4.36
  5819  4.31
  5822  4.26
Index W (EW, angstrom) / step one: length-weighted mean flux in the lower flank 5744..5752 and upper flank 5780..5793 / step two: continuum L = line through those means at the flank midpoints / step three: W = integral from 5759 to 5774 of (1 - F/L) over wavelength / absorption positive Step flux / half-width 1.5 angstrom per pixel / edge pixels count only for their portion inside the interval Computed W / 1.41 angstrom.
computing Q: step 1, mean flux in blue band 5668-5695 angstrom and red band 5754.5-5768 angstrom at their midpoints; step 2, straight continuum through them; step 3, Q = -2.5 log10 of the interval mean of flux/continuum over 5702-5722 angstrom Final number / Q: -0.08 mag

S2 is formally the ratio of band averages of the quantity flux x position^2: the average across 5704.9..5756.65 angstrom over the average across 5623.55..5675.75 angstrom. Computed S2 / 1.3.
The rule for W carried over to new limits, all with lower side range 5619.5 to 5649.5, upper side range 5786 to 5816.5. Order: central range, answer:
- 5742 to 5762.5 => -0.9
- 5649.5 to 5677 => -1.3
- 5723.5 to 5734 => -0.6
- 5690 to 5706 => -0.6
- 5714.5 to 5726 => -0.5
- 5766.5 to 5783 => 1.3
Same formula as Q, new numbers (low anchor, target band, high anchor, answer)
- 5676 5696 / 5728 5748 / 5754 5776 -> -0.08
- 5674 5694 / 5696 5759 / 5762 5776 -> -0.11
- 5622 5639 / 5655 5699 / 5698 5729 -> 0.01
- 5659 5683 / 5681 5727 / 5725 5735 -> -0.01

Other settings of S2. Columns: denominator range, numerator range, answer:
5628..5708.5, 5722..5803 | 1.25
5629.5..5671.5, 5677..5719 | 1.15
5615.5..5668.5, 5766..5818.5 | 1.38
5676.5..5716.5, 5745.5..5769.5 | 1.13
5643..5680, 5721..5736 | 1.23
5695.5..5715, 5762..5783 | 1.02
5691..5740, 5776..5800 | 1.10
